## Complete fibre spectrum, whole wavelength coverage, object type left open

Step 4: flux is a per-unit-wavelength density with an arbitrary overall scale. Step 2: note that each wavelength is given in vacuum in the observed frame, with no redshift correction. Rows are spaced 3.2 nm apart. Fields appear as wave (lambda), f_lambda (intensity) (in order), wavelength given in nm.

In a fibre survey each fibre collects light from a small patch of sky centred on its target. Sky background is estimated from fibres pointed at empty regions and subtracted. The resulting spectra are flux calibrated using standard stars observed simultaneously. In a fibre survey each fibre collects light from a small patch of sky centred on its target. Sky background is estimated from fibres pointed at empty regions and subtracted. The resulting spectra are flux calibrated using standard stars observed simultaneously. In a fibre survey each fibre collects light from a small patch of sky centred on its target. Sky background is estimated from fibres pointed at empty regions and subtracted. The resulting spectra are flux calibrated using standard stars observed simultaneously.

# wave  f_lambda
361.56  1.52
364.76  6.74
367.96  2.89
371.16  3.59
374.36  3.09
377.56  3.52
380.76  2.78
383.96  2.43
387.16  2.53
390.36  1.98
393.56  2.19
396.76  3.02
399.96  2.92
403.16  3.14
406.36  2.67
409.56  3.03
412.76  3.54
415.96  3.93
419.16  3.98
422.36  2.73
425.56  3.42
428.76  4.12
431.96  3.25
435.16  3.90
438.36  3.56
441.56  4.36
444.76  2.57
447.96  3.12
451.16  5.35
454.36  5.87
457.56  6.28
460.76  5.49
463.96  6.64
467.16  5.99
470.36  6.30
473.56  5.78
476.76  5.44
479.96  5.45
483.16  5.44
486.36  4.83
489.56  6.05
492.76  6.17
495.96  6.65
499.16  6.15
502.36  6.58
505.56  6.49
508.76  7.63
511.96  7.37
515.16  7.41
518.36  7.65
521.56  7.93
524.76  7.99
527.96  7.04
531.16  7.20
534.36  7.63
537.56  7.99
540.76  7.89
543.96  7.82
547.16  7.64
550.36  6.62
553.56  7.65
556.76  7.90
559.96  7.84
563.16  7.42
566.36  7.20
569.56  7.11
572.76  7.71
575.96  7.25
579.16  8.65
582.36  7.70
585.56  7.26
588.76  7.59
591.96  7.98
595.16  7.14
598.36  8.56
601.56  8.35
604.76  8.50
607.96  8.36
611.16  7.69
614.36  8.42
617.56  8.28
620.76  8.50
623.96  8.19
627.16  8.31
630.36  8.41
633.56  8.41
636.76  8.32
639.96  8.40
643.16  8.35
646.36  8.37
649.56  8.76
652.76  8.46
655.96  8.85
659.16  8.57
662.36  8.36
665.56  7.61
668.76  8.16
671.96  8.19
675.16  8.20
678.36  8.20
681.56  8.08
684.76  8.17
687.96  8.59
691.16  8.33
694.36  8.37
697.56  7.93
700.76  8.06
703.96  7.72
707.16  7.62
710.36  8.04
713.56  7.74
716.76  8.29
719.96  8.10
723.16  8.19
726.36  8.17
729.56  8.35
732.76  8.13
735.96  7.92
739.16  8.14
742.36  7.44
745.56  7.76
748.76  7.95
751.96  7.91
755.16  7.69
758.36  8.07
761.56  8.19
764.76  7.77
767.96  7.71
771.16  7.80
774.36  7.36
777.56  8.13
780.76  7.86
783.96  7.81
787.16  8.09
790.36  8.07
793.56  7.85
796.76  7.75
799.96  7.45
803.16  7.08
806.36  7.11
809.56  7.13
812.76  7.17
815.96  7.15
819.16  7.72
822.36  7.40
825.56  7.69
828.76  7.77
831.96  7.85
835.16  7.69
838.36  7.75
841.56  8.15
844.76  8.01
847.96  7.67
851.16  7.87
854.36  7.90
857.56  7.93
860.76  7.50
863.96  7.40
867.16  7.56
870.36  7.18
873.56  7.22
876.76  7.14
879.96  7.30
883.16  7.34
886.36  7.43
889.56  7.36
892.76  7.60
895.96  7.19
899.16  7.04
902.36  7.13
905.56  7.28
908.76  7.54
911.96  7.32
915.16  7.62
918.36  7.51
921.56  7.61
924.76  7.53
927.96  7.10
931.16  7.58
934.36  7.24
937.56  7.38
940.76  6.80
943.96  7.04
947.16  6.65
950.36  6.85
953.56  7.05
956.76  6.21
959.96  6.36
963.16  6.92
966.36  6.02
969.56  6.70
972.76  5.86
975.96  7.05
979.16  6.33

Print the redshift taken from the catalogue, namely 0.130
